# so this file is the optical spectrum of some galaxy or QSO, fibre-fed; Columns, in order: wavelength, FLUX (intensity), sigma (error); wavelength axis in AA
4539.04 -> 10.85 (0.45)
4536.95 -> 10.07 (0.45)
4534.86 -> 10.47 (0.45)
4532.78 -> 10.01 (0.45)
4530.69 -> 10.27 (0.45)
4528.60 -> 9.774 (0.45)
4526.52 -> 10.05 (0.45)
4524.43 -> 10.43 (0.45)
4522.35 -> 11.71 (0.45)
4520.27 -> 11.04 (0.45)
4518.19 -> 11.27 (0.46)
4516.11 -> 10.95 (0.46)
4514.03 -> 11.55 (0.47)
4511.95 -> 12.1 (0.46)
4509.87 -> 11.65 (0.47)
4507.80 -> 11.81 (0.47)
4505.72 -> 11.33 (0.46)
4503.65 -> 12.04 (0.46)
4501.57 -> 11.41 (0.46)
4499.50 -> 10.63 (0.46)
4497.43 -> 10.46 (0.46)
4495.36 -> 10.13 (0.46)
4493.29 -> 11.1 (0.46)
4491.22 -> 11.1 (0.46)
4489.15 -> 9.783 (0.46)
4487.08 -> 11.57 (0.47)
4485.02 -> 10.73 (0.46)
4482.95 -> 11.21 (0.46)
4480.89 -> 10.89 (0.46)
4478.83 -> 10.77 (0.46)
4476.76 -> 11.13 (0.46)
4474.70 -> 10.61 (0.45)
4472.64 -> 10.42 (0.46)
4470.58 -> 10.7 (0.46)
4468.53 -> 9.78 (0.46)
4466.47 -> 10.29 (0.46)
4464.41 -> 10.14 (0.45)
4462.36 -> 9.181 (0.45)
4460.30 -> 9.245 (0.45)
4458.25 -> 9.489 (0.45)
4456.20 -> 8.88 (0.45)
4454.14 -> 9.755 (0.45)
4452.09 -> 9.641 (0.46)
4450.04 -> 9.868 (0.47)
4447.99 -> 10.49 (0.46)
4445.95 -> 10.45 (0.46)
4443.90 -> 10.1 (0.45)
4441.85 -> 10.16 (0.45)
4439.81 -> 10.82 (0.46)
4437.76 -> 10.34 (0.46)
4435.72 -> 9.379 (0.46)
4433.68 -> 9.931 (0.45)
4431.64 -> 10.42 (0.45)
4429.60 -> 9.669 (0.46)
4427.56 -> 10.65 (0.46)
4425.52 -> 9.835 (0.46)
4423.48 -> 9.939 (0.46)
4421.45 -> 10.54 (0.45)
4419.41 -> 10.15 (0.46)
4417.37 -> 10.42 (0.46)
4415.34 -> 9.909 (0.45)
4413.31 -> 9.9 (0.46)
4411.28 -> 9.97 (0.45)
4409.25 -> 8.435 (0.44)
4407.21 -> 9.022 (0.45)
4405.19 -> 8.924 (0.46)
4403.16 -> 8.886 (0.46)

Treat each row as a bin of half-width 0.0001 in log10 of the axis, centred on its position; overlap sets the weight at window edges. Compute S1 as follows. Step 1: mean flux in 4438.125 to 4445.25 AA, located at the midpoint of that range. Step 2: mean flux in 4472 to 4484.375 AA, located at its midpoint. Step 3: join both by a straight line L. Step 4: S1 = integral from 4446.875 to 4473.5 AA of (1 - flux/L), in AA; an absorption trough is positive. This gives 1.9 AA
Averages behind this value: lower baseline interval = 10.4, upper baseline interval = 10.8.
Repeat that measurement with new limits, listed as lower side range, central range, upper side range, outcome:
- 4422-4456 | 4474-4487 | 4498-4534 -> -0.4 AA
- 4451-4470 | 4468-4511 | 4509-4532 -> -2.8 AA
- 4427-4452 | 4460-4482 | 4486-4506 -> 0.6 AA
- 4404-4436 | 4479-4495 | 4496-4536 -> -0.4 AA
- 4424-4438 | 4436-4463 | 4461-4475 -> 0.5 AA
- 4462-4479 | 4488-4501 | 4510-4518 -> 0.5 AA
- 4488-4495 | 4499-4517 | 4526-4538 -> -1.9 AA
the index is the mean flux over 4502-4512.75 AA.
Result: 11.8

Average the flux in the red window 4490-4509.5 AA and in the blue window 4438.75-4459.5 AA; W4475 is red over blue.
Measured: 1.12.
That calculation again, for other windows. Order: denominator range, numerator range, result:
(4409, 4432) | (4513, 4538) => 1.06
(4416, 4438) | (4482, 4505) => 1.08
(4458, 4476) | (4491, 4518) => 1.12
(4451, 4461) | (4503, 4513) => 1.25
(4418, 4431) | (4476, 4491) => 1.07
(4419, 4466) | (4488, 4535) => 1.10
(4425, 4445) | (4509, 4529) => 1.09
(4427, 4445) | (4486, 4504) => 1.07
